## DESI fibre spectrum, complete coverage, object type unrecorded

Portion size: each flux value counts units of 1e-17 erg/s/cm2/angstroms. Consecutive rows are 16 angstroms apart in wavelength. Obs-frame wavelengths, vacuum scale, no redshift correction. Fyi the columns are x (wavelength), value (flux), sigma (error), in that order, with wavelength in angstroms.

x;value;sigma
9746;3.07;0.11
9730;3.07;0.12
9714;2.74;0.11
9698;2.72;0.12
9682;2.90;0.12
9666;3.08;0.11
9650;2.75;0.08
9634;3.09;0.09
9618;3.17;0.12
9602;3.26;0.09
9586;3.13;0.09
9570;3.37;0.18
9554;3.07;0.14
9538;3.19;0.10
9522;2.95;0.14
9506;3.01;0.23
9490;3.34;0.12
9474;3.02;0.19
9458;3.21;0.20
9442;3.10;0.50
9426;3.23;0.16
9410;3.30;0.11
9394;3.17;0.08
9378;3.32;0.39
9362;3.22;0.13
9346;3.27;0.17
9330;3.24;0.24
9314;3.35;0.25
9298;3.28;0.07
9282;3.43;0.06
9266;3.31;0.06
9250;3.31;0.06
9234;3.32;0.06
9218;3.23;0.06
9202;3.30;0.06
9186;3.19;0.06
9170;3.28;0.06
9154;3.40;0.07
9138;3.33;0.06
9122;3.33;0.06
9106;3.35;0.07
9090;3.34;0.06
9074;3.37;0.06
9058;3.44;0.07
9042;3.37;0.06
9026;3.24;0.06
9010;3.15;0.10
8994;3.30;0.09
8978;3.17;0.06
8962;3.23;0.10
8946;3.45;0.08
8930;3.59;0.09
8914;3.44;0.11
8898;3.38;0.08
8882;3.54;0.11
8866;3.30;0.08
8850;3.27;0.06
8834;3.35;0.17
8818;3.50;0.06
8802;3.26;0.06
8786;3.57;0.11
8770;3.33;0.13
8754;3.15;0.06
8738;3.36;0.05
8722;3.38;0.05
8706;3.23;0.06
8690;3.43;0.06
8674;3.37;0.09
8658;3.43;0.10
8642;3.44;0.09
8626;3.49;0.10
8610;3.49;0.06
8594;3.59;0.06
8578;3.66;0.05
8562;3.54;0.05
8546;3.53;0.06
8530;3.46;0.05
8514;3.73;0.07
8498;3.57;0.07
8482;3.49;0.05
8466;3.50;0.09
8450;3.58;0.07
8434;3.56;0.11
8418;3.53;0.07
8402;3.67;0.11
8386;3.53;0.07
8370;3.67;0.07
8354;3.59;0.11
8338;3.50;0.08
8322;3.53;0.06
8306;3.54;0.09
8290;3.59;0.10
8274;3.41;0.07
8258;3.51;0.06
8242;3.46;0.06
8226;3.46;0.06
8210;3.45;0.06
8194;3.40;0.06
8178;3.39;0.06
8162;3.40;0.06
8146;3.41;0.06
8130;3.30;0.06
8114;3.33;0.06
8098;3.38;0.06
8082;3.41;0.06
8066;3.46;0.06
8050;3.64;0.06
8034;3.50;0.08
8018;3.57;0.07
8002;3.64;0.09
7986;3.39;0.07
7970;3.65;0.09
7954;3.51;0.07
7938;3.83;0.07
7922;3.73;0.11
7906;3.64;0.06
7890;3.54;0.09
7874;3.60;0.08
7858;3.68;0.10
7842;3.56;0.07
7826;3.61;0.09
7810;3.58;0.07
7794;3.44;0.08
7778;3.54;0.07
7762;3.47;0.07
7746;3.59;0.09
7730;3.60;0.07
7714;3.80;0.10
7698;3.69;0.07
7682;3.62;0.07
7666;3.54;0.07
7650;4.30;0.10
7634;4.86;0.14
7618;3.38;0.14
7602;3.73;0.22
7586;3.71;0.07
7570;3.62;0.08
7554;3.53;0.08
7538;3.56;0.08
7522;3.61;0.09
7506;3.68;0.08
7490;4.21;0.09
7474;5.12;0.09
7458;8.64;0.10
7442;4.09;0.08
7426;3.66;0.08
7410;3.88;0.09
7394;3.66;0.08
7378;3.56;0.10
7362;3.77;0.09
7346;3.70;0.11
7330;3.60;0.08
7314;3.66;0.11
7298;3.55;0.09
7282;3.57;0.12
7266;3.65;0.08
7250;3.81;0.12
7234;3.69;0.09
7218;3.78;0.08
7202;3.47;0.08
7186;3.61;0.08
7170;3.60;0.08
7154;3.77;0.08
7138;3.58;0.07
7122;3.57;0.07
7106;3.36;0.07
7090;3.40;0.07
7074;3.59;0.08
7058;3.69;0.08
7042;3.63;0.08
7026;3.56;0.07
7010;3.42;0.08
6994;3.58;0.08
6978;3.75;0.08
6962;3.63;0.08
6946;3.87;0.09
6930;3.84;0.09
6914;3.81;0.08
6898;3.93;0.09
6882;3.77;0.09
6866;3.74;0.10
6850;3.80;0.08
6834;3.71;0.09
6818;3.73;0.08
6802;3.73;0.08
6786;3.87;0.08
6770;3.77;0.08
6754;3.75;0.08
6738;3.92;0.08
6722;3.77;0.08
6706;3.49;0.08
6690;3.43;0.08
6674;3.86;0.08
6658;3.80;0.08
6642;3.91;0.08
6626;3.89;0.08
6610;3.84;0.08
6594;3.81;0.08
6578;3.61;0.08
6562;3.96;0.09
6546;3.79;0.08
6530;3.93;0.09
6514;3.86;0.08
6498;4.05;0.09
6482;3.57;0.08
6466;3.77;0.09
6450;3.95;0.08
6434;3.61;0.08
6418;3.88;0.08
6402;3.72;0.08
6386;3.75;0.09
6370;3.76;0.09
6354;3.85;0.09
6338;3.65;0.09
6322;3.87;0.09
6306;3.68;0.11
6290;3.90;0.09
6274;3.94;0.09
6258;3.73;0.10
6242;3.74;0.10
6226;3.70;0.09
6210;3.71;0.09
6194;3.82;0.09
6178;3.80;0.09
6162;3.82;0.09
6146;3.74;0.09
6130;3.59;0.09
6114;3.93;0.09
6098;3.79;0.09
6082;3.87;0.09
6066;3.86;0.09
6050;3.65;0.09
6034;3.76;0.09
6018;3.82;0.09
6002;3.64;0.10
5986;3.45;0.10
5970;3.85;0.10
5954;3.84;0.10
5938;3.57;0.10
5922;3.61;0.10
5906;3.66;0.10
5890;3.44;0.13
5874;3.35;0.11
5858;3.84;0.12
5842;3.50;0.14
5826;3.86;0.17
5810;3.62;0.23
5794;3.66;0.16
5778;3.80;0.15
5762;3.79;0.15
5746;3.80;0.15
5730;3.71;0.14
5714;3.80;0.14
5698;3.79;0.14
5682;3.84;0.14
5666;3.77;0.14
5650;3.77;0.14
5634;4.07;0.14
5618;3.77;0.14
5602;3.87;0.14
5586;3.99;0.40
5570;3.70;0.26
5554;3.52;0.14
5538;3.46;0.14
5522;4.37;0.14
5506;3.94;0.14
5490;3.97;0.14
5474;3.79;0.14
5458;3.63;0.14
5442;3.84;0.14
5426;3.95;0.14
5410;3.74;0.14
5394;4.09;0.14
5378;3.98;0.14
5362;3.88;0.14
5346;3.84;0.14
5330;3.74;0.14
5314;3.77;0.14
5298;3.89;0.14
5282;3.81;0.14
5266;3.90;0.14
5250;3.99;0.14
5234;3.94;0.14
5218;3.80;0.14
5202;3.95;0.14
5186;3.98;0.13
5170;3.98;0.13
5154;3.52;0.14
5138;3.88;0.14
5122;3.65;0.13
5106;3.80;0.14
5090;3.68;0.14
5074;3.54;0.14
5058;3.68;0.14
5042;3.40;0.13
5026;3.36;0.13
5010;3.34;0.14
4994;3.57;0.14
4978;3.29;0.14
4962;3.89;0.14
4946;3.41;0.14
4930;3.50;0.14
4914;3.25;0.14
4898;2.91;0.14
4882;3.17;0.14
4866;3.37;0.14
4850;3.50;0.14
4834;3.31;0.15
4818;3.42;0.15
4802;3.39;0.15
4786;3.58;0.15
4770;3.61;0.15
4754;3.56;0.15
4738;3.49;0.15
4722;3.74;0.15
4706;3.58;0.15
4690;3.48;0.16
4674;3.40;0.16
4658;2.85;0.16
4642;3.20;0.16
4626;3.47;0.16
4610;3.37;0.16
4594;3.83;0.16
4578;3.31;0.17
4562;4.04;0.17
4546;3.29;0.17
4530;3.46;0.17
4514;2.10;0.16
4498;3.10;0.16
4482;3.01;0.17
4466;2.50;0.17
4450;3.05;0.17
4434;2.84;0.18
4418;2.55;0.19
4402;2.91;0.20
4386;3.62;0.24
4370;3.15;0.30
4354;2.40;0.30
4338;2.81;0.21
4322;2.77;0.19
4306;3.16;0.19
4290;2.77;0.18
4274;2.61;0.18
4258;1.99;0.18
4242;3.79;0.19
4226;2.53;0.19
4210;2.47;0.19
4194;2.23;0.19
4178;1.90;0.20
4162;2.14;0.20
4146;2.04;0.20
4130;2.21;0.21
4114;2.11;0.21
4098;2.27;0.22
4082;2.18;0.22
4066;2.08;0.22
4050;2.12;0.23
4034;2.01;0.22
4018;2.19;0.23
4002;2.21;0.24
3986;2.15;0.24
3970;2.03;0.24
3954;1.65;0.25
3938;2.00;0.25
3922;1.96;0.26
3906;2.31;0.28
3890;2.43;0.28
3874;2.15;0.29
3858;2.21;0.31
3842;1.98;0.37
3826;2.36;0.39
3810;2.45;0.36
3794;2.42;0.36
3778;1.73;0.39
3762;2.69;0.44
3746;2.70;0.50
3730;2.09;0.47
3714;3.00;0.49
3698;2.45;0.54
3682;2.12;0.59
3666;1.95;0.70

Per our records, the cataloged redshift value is 0.136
